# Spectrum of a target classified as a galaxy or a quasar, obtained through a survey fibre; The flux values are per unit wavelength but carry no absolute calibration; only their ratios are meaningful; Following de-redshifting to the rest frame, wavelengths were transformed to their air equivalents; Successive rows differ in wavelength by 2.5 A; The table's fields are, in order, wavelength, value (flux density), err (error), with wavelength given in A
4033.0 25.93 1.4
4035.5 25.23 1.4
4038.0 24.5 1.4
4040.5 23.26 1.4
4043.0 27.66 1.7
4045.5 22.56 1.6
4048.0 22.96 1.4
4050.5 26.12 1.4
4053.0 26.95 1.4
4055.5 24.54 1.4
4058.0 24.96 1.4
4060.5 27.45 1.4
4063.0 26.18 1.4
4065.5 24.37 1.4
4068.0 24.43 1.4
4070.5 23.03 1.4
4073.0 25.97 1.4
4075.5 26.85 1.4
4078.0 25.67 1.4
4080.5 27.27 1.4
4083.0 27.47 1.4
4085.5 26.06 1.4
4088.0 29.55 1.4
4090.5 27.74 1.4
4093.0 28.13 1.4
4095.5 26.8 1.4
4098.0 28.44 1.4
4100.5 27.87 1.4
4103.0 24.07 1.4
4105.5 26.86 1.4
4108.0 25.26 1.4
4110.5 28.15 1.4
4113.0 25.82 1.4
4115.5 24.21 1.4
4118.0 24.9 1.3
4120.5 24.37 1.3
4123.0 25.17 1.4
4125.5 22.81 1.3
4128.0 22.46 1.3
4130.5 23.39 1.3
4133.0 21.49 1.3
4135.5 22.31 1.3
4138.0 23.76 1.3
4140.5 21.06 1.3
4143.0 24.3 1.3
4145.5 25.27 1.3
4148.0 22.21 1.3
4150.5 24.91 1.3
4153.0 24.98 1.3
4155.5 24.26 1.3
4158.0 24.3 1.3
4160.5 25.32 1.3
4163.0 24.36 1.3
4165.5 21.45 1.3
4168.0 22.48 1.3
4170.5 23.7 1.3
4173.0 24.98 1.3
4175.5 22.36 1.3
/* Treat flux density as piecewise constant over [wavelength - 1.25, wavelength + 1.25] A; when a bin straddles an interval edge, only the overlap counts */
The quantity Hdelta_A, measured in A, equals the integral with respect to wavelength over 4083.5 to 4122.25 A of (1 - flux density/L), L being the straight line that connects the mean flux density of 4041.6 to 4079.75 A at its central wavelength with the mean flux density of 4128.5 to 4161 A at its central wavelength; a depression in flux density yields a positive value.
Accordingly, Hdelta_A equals -3.3 A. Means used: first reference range 25.3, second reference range 23.6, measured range 26.5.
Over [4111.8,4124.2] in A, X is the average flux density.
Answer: 24.9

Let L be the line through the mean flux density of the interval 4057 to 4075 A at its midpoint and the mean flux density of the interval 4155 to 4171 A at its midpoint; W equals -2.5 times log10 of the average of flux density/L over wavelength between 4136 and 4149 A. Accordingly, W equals 0.033 mag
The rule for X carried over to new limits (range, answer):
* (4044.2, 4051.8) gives 23.9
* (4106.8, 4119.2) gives 25.7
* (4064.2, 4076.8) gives 24.9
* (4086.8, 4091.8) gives 28.6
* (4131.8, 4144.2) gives 22.6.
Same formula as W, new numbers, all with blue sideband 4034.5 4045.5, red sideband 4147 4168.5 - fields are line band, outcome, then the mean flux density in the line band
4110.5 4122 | -0.04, 25.2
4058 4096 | -0.08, 26.4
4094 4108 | -0.10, 26.7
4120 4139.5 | 0.04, 23.1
